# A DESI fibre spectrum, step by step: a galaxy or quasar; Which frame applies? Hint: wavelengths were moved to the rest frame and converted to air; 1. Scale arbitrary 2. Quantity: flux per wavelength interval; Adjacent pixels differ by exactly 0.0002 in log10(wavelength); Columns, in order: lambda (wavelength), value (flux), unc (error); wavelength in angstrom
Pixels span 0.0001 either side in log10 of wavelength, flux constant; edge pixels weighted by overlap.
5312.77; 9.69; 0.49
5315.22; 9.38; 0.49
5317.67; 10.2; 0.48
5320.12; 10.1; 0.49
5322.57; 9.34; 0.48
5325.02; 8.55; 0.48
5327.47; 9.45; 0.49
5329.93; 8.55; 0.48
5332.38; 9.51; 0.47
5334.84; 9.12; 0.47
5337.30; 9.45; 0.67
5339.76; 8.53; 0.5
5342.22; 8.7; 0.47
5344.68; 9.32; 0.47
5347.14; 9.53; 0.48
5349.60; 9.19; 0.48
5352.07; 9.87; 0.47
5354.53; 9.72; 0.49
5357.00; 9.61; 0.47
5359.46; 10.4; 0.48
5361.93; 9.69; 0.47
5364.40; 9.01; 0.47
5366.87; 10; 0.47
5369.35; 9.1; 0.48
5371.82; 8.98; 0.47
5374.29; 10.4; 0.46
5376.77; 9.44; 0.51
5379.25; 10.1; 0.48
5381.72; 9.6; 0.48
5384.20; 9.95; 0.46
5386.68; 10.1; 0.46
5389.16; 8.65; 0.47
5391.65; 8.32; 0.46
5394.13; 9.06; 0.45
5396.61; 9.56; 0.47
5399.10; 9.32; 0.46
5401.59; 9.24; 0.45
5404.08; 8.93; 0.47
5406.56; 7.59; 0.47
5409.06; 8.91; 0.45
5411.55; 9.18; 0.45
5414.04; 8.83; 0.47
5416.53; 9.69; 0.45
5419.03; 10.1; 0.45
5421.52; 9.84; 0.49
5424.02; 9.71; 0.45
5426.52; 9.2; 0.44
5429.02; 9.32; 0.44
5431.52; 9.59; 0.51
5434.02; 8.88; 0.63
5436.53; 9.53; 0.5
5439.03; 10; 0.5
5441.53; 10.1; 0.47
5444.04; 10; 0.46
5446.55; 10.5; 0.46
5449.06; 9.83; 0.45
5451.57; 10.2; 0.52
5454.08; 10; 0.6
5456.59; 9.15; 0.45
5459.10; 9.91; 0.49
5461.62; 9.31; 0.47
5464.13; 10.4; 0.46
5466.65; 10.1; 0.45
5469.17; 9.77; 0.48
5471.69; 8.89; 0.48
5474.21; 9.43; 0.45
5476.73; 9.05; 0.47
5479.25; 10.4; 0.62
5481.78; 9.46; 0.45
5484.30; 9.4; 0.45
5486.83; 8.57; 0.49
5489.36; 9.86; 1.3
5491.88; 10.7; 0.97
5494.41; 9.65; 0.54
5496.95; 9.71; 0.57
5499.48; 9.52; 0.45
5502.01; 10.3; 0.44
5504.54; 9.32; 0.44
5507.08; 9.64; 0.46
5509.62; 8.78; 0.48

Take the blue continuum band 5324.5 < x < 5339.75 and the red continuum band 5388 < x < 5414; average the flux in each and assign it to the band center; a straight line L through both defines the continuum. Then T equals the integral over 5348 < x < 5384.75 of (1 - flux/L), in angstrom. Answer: -2.8 angstrom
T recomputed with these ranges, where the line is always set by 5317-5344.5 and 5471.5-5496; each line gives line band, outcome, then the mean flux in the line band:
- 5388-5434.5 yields 1.2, 9.16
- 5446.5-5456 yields -0.5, 10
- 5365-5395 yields -0.5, 9.47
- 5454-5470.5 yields -0.5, 9.79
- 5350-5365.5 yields -0.7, 9.7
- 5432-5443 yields -0.2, 9.63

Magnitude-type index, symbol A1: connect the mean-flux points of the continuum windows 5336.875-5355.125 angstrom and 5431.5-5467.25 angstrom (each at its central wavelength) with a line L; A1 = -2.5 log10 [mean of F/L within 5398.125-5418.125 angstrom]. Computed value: 0.07 mag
